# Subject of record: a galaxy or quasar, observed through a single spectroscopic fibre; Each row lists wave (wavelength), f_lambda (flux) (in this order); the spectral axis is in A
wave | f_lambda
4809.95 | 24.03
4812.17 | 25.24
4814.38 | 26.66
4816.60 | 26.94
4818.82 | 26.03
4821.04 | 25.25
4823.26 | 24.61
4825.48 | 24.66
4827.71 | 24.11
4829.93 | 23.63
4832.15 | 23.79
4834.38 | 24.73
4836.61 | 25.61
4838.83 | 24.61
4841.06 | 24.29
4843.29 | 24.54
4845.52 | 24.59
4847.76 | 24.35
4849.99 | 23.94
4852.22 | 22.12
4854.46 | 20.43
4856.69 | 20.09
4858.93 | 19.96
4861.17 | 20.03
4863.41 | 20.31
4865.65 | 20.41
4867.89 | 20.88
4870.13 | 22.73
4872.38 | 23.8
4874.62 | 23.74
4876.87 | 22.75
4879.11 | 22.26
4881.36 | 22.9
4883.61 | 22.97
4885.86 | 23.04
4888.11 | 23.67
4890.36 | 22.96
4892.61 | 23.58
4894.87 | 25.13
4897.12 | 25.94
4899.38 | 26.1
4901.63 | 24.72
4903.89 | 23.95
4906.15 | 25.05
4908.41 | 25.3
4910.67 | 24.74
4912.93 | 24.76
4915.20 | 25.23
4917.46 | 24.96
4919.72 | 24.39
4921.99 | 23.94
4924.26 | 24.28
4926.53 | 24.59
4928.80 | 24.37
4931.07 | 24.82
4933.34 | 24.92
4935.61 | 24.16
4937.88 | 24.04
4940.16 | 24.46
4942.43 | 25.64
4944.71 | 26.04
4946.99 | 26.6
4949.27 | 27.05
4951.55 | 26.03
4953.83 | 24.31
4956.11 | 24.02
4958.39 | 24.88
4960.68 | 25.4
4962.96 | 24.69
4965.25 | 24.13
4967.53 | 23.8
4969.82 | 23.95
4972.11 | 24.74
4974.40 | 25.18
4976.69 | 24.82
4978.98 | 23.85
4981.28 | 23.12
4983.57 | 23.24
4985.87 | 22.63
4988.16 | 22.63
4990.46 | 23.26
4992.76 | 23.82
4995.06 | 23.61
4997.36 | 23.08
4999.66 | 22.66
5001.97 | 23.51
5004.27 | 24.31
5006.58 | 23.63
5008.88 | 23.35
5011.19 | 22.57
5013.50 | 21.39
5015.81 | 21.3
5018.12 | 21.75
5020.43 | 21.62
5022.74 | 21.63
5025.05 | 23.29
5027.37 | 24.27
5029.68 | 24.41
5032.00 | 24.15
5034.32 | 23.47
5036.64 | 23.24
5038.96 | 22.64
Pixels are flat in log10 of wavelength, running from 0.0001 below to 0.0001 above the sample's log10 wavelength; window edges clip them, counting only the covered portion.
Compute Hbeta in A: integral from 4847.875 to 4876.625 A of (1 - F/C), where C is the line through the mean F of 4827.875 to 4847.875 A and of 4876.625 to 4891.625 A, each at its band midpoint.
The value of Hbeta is 2.4 A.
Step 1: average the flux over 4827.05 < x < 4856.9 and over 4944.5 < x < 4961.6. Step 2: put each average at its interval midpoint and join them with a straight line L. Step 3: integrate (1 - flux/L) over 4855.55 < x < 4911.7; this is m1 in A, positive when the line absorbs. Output 3.1 A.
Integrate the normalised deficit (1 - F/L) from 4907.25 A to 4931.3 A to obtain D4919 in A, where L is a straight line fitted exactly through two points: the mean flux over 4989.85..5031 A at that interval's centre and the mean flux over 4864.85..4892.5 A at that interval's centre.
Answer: -1.96 A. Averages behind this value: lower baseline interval 22.7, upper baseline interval 23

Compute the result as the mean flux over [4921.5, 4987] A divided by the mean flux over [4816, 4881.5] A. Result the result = 1.06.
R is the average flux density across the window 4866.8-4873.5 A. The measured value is 22.5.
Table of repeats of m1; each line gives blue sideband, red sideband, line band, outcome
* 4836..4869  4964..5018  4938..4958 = -2.0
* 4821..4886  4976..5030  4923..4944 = -1.5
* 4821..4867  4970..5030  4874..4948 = -4.1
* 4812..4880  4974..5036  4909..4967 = -4.0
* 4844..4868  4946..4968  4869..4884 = -0.5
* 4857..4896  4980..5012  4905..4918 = -1.4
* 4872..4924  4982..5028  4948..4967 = -1.3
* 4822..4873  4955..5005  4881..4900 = -0.6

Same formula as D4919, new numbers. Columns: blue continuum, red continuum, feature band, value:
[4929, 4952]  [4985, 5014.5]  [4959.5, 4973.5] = -0.1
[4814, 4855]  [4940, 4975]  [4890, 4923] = 0.1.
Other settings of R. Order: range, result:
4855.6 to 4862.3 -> 20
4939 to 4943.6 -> 25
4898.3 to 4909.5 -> 25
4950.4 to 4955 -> 25.2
